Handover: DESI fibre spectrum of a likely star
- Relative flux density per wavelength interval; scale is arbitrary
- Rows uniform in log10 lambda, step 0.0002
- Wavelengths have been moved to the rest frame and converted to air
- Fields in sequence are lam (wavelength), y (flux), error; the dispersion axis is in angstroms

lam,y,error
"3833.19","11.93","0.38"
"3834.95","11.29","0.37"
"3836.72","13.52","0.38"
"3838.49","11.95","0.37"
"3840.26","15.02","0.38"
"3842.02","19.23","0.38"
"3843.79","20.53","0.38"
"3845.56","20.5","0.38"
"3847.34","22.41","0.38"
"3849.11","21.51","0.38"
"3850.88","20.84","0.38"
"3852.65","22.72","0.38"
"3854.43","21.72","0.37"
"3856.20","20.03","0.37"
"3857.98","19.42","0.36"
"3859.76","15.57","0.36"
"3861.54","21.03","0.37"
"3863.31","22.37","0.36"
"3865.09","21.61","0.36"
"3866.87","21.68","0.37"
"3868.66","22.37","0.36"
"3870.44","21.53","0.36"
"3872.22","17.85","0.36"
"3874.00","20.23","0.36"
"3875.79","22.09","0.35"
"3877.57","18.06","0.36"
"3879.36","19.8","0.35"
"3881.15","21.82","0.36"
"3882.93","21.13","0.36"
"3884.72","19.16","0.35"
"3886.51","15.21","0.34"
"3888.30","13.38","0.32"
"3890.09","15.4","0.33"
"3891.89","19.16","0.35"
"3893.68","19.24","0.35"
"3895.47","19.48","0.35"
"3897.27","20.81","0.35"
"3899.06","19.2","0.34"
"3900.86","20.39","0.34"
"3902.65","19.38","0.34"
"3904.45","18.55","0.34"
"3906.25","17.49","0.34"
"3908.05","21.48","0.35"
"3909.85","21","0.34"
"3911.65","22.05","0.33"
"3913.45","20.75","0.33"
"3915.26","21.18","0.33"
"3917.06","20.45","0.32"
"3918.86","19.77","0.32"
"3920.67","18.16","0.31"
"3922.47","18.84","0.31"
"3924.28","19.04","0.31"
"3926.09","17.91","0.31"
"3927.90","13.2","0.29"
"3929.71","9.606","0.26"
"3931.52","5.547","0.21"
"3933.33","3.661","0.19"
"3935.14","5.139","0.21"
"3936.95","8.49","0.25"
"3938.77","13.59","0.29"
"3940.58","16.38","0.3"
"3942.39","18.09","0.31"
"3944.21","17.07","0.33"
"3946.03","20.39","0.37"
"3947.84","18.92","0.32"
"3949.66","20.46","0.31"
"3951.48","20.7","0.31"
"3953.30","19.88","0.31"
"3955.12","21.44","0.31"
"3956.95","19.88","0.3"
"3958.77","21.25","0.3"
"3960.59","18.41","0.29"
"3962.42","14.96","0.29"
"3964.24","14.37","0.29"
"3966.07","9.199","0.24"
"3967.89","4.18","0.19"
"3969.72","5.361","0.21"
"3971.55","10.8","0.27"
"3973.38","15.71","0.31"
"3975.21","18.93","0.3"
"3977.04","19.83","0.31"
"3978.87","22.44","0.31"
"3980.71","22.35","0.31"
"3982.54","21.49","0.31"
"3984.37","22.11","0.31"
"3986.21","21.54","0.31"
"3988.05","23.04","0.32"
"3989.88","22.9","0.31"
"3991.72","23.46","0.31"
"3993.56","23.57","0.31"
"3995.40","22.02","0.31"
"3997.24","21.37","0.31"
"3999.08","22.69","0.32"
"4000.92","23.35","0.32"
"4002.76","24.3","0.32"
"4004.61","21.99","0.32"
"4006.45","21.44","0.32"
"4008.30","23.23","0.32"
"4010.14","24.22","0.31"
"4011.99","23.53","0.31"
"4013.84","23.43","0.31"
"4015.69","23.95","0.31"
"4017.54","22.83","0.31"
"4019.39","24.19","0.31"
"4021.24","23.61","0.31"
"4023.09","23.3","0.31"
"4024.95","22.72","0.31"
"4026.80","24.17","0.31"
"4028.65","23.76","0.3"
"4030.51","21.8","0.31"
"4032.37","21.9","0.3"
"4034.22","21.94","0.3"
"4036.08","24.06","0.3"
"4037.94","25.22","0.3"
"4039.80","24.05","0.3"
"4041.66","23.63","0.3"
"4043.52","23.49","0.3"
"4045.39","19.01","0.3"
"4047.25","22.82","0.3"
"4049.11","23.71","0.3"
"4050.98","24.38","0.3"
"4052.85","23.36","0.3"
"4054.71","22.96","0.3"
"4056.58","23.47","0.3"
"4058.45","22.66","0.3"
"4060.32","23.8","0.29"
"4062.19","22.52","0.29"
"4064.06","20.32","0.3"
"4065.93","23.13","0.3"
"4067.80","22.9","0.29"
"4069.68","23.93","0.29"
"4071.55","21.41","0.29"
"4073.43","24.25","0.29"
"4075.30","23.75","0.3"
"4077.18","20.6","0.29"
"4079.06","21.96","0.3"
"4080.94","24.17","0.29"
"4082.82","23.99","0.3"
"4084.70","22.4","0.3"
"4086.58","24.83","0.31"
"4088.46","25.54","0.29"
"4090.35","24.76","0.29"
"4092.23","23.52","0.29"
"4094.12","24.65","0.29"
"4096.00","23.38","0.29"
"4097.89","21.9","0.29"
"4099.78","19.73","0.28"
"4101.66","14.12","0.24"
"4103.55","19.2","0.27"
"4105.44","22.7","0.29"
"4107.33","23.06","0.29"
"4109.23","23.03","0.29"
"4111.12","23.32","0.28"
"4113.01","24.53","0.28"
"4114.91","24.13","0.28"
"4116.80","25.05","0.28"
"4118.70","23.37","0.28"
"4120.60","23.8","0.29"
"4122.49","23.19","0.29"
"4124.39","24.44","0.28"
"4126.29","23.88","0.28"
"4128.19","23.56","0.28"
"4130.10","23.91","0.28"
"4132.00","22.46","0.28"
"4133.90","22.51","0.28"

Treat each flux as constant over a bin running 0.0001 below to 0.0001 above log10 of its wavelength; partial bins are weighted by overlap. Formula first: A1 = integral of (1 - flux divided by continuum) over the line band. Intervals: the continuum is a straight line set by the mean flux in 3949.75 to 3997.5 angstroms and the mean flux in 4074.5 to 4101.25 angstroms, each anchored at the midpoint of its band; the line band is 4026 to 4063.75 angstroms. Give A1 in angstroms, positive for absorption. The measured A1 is -3.1 angstroms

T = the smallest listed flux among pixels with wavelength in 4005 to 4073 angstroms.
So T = 19.01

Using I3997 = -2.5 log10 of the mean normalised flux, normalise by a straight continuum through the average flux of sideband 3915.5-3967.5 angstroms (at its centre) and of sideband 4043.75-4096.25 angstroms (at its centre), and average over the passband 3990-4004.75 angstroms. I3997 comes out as -0.20 mag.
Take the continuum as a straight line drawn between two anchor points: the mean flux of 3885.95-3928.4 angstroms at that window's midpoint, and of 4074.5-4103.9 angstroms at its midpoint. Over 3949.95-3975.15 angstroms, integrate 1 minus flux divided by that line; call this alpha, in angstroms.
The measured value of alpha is 5.8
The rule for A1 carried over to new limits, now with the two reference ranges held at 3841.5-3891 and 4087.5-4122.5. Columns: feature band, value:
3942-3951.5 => 0.8 angstroms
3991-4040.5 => -3.3 angstroms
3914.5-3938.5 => 7.9 angstroms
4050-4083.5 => -1.0 angstroms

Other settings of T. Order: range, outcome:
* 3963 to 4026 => 4.18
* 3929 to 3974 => 3.661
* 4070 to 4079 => 20.6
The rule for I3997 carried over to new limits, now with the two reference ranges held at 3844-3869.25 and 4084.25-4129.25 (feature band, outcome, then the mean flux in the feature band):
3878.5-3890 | 0.164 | 18.2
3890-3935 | 0.219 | 17.5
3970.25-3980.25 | 0.259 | 17.3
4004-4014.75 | -0.038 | 23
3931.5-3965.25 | 0.334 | 16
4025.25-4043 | -0.046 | 23.4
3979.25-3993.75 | -0.023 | 22.5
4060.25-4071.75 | 0.005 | 22.6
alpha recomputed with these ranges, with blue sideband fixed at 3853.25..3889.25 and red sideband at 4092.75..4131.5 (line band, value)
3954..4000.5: 5.6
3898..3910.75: 0.4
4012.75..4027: -1.2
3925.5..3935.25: 5.4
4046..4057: -0.7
